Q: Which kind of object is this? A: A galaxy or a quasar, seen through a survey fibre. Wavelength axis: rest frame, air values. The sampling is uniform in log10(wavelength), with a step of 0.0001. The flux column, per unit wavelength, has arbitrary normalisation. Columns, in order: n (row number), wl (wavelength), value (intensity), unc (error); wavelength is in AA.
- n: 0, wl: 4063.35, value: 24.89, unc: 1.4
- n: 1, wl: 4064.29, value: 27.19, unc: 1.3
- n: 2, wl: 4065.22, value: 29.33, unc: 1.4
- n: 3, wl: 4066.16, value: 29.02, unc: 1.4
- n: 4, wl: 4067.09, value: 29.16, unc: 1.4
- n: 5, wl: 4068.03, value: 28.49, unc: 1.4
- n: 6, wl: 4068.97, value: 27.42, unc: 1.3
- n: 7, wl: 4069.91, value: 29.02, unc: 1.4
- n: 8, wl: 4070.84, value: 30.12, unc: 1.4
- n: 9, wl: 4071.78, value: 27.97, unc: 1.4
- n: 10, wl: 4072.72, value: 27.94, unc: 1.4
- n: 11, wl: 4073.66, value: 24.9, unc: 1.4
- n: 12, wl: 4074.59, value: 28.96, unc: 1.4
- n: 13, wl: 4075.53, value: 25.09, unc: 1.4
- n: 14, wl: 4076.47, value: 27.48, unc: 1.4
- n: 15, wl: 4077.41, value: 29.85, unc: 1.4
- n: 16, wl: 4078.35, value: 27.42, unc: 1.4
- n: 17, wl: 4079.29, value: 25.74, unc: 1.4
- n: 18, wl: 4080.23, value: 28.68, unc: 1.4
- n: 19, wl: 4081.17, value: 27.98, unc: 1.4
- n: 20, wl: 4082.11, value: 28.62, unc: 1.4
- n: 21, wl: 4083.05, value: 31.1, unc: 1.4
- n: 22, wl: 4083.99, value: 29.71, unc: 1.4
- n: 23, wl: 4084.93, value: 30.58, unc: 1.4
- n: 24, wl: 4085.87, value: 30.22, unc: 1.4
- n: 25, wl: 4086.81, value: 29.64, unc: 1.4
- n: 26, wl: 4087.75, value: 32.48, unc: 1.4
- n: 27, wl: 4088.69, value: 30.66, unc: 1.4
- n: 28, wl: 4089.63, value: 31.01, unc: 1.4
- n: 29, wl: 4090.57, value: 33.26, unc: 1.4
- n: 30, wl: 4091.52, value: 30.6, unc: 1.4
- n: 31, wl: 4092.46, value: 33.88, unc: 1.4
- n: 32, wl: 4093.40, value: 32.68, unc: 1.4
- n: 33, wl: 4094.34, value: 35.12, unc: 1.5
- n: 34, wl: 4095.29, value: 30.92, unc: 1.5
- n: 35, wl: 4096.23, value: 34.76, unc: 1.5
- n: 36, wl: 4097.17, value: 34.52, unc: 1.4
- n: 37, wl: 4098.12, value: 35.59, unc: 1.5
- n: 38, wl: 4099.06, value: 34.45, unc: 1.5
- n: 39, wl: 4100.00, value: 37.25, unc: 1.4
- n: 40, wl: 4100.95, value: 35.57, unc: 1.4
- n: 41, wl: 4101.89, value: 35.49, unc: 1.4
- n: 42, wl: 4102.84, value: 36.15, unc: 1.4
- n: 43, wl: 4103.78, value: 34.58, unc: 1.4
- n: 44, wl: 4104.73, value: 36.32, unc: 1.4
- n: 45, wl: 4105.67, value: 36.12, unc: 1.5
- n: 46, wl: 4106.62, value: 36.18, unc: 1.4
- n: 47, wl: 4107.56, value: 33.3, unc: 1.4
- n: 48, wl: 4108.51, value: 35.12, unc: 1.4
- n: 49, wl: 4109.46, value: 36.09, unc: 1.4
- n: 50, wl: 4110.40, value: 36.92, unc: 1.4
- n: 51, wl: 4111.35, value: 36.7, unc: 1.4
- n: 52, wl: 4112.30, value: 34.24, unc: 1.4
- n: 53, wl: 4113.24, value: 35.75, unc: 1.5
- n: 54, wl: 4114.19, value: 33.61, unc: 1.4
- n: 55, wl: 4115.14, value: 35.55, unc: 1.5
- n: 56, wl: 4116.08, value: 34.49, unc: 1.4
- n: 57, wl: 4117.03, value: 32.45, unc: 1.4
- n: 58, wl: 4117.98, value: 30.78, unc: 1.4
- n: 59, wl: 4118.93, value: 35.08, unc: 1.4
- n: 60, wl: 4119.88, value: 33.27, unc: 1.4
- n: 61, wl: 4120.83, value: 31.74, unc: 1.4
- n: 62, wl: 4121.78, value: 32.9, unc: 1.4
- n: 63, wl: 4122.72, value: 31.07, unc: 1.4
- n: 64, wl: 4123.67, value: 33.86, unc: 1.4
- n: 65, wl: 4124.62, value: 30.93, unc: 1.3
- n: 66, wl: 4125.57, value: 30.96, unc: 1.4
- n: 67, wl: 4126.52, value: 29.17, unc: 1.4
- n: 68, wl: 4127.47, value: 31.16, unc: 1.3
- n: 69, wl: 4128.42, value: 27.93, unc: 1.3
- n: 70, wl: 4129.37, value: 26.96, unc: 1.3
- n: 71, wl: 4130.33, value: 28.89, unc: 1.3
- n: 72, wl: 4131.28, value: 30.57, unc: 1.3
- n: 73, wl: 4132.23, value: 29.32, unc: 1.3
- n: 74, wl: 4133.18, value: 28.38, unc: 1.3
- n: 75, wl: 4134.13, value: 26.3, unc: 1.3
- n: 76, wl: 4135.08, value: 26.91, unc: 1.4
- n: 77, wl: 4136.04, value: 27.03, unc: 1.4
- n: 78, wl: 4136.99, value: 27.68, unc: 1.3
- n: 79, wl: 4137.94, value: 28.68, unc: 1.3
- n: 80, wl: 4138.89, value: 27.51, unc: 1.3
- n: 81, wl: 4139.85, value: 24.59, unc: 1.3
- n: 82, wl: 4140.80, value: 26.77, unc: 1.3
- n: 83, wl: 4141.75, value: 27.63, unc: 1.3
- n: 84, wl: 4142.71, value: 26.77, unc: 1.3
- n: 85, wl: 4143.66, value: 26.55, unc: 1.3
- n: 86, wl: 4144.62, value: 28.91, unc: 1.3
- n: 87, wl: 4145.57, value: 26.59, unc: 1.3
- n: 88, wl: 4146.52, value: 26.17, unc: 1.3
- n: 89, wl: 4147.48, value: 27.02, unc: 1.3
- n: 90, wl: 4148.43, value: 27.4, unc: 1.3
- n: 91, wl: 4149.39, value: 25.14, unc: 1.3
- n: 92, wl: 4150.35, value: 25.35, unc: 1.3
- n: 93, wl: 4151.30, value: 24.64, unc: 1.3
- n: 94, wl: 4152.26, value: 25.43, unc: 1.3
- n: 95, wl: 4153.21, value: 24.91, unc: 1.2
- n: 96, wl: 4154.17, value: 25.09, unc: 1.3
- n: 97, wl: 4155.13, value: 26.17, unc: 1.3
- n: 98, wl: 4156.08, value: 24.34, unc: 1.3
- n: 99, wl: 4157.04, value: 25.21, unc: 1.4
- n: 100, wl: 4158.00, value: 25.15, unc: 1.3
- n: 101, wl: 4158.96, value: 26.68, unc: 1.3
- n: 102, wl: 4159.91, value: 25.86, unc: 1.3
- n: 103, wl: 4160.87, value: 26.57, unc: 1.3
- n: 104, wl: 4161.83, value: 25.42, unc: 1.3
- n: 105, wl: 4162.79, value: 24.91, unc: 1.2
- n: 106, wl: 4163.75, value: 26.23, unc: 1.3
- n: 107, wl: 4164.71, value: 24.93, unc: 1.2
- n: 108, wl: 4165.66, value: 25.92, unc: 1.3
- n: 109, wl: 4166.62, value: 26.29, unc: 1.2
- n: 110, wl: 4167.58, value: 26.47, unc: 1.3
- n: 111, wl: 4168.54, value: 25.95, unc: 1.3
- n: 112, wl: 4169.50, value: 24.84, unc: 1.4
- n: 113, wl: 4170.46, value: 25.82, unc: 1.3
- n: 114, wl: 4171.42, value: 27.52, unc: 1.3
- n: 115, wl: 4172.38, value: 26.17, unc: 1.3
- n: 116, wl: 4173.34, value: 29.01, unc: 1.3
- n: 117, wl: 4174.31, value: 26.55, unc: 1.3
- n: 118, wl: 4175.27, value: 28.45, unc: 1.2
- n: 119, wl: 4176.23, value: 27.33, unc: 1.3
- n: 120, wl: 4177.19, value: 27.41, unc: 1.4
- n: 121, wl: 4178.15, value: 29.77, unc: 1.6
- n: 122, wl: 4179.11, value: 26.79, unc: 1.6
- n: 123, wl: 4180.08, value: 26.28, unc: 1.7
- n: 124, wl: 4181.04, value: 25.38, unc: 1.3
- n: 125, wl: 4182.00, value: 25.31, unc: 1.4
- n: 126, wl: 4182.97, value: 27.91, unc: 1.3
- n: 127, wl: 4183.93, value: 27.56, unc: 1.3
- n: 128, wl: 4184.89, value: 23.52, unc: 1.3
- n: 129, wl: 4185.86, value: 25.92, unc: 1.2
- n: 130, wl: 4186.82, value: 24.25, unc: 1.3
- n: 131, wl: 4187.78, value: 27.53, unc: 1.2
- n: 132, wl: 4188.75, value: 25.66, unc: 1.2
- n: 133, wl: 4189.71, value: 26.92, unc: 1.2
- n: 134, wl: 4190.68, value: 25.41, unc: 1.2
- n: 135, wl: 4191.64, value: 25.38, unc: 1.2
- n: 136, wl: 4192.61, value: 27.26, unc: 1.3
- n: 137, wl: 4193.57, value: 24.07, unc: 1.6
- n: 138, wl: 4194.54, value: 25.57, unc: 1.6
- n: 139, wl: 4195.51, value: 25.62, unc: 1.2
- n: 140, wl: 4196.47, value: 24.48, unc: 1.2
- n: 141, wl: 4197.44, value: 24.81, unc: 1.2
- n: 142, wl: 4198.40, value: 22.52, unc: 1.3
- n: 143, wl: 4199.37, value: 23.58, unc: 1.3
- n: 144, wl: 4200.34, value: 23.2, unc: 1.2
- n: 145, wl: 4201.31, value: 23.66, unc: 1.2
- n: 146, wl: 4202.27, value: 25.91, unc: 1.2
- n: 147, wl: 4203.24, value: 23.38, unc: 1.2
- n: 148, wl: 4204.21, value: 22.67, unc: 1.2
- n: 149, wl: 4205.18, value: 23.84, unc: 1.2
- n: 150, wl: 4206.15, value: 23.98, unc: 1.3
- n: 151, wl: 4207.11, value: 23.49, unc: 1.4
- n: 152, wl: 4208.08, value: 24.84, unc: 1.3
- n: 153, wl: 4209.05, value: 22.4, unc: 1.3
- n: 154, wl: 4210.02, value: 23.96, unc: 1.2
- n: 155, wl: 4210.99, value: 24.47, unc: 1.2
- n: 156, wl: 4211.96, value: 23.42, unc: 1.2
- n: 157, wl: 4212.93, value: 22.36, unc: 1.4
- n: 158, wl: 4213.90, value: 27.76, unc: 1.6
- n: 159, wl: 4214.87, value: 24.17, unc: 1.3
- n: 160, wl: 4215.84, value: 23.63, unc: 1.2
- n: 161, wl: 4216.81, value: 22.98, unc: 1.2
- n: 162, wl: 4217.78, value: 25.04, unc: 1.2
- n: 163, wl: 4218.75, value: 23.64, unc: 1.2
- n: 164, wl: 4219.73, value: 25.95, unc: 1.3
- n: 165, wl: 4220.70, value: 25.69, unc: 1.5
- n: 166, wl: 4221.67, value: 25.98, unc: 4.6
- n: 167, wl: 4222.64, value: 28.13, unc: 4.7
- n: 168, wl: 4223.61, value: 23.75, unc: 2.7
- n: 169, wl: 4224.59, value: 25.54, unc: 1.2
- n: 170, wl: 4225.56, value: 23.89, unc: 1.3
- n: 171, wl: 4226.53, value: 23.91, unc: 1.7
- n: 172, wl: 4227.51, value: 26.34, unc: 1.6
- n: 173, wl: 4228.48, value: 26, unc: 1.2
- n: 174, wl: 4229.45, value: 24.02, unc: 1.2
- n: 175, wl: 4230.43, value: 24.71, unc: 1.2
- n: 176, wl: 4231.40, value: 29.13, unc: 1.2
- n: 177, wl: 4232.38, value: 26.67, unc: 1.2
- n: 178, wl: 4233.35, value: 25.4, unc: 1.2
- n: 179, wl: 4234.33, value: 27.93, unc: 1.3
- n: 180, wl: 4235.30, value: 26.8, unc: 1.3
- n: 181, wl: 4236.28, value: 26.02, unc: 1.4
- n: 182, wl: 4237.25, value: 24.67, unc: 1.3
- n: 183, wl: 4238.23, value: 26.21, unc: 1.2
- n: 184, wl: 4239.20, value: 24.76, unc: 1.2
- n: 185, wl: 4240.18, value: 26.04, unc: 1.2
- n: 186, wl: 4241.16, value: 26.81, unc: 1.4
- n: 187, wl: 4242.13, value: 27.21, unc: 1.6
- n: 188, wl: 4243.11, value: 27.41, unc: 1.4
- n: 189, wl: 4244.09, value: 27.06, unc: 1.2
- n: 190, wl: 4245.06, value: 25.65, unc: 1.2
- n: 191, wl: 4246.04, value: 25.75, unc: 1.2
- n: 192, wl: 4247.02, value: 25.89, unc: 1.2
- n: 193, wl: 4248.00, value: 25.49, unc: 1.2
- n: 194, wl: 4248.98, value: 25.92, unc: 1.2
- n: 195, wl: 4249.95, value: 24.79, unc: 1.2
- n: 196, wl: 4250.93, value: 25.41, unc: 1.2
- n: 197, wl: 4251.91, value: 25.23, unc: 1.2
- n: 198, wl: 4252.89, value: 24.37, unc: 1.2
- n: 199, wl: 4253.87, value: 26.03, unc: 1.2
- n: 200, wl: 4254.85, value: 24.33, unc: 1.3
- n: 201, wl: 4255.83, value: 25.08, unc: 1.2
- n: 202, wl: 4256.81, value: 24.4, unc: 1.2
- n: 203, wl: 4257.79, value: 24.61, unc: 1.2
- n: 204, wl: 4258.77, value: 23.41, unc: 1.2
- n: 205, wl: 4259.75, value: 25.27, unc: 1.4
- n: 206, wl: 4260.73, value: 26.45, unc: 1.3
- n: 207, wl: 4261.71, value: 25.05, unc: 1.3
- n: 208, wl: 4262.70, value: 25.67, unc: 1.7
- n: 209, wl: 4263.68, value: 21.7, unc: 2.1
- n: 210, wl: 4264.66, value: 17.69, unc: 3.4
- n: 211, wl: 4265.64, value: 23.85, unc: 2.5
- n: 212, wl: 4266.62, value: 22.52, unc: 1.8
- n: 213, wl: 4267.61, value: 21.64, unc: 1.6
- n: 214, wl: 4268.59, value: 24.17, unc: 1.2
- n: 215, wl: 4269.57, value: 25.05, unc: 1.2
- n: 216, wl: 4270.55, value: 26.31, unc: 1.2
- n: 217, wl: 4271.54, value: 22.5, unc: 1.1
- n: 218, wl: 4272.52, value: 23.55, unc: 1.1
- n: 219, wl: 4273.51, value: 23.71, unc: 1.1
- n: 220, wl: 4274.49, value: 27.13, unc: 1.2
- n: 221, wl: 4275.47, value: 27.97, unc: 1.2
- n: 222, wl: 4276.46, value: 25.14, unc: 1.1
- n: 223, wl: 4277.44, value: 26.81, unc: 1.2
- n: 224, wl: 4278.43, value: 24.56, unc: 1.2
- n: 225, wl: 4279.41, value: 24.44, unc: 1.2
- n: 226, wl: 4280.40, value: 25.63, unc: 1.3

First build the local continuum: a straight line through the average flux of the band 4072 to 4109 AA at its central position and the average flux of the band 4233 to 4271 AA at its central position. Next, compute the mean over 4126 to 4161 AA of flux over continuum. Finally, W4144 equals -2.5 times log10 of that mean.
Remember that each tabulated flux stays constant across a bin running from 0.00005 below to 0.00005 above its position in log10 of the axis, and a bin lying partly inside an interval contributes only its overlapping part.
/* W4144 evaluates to 0.10 mag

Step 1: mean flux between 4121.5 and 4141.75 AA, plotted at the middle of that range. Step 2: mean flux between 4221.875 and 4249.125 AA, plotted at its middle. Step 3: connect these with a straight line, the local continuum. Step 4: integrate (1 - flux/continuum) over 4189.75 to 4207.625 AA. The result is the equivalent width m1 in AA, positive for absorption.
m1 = 1.7 AA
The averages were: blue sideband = 28.9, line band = 24.4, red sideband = 26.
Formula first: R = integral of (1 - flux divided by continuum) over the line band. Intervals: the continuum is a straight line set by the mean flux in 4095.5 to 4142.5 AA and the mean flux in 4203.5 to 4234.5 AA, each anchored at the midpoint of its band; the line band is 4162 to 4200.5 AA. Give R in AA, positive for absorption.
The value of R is 2.2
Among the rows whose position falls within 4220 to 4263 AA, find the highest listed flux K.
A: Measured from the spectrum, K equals 29.13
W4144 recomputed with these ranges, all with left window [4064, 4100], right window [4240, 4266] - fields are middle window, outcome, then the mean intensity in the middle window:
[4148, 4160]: 0.10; 25.5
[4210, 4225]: 0.06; 24.8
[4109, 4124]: -0.17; 34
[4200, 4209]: 0.12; 23.8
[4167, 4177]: 0.03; 26.8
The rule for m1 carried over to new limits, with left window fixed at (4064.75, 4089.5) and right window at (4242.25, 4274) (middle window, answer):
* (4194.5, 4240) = 1.2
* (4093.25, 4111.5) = -4.5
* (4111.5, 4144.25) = -3.1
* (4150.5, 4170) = 1.0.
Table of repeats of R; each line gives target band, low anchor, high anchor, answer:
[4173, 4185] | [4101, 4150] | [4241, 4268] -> 0.6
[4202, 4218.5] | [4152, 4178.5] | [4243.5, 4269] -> 0.9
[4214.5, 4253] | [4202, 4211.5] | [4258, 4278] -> -2.5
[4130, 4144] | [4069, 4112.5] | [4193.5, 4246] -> 0.9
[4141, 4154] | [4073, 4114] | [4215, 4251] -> 1.5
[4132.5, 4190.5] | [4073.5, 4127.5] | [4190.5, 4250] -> 4.6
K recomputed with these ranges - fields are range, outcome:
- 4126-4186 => 31.16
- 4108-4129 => 36.92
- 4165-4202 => 29.77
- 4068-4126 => 37.25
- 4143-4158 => 28.91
